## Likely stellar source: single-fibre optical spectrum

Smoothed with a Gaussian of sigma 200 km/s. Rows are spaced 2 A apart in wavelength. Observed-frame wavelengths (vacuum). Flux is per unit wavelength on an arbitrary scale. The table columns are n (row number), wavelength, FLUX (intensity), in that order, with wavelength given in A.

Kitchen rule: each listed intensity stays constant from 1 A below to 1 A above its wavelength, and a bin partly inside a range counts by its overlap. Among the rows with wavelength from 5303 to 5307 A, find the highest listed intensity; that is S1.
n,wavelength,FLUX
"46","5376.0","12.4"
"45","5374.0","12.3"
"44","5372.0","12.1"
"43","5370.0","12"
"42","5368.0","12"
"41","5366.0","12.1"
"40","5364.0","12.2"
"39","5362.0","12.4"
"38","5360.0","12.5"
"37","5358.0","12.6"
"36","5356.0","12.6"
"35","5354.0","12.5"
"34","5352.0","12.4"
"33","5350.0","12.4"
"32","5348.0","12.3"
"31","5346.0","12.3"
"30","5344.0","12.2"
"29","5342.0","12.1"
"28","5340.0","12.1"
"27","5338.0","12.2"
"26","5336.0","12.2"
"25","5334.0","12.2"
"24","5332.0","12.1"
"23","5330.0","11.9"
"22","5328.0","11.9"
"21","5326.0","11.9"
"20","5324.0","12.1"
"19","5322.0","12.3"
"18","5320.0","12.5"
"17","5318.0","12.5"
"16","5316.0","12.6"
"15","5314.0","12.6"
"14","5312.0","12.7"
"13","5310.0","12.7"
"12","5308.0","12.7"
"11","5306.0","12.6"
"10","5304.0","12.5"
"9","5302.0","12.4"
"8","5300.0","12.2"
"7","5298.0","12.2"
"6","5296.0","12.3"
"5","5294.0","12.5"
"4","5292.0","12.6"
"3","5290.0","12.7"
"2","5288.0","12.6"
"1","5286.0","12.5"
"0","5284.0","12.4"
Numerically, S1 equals 12.6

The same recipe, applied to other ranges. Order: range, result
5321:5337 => 12.3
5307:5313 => 12.7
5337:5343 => 12.2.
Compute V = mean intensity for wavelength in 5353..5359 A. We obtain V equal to 12.6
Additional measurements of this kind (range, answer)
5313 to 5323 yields 12.5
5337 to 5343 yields 12.1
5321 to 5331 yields 12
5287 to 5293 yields 12.6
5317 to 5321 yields 12.5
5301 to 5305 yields 12.4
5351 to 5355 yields 12.4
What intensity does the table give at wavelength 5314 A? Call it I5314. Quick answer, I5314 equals 12.6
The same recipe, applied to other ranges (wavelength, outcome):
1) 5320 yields 12.5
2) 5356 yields 12.6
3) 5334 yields 12.2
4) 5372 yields 12.1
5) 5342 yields 12.1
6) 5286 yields 12.5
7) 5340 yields 12.1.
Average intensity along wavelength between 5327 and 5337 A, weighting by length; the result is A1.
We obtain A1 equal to 12.1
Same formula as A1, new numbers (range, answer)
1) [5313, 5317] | 12.6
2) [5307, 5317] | 12.7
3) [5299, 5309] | 12.5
